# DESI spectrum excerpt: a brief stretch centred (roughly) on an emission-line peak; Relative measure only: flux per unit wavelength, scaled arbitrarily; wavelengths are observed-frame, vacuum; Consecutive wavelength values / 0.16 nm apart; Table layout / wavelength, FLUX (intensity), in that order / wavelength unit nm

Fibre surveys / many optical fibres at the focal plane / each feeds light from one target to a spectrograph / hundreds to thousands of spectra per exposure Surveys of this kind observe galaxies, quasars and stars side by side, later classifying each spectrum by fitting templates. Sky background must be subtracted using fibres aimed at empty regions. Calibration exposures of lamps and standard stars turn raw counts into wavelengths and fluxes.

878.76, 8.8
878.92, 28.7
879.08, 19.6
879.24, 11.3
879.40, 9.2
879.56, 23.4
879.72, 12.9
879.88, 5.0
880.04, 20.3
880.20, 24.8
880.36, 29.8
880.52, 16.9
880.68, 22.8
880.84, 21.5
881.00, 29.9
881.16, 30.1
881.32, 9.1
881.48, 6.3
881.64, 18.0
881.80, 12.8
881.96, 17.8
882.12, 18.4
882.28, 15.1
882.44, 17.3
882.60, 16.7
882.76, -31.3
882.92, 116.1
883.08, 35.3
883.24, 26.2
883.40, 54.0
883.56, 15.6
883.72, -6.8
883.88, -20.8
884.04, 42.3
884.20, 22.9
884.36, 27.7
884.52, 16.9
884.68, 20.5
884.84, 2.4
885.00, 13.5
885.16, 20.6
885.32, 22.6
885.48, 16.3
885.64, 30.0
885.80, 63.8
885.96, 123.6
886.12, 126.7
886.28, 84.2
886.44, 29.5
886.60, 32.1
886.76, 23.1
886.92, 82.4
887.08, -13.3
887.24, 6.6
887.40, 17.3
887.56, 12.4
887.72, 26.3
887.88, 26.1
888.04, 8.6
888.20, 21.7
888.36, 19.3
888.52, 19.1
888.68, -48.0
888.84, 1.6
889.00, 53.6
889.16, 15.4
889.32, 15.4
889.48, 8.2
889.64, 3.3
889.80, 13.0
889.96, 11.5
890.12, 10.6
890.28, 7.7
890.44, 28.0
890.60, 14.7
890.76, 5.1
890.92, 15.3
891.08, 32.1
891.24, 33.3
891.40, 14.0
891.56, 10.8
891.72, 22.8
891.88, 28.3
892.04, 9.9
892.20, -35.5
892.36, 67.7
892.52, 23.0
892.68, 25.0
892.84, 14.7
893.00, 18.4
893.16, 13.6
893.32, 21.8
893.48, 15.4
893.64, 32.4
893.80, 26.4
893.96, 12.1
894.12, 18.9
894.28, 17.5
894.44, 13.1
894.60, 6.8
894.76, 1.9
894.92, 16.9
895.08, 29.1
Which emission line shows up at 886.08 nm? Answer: H-beta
